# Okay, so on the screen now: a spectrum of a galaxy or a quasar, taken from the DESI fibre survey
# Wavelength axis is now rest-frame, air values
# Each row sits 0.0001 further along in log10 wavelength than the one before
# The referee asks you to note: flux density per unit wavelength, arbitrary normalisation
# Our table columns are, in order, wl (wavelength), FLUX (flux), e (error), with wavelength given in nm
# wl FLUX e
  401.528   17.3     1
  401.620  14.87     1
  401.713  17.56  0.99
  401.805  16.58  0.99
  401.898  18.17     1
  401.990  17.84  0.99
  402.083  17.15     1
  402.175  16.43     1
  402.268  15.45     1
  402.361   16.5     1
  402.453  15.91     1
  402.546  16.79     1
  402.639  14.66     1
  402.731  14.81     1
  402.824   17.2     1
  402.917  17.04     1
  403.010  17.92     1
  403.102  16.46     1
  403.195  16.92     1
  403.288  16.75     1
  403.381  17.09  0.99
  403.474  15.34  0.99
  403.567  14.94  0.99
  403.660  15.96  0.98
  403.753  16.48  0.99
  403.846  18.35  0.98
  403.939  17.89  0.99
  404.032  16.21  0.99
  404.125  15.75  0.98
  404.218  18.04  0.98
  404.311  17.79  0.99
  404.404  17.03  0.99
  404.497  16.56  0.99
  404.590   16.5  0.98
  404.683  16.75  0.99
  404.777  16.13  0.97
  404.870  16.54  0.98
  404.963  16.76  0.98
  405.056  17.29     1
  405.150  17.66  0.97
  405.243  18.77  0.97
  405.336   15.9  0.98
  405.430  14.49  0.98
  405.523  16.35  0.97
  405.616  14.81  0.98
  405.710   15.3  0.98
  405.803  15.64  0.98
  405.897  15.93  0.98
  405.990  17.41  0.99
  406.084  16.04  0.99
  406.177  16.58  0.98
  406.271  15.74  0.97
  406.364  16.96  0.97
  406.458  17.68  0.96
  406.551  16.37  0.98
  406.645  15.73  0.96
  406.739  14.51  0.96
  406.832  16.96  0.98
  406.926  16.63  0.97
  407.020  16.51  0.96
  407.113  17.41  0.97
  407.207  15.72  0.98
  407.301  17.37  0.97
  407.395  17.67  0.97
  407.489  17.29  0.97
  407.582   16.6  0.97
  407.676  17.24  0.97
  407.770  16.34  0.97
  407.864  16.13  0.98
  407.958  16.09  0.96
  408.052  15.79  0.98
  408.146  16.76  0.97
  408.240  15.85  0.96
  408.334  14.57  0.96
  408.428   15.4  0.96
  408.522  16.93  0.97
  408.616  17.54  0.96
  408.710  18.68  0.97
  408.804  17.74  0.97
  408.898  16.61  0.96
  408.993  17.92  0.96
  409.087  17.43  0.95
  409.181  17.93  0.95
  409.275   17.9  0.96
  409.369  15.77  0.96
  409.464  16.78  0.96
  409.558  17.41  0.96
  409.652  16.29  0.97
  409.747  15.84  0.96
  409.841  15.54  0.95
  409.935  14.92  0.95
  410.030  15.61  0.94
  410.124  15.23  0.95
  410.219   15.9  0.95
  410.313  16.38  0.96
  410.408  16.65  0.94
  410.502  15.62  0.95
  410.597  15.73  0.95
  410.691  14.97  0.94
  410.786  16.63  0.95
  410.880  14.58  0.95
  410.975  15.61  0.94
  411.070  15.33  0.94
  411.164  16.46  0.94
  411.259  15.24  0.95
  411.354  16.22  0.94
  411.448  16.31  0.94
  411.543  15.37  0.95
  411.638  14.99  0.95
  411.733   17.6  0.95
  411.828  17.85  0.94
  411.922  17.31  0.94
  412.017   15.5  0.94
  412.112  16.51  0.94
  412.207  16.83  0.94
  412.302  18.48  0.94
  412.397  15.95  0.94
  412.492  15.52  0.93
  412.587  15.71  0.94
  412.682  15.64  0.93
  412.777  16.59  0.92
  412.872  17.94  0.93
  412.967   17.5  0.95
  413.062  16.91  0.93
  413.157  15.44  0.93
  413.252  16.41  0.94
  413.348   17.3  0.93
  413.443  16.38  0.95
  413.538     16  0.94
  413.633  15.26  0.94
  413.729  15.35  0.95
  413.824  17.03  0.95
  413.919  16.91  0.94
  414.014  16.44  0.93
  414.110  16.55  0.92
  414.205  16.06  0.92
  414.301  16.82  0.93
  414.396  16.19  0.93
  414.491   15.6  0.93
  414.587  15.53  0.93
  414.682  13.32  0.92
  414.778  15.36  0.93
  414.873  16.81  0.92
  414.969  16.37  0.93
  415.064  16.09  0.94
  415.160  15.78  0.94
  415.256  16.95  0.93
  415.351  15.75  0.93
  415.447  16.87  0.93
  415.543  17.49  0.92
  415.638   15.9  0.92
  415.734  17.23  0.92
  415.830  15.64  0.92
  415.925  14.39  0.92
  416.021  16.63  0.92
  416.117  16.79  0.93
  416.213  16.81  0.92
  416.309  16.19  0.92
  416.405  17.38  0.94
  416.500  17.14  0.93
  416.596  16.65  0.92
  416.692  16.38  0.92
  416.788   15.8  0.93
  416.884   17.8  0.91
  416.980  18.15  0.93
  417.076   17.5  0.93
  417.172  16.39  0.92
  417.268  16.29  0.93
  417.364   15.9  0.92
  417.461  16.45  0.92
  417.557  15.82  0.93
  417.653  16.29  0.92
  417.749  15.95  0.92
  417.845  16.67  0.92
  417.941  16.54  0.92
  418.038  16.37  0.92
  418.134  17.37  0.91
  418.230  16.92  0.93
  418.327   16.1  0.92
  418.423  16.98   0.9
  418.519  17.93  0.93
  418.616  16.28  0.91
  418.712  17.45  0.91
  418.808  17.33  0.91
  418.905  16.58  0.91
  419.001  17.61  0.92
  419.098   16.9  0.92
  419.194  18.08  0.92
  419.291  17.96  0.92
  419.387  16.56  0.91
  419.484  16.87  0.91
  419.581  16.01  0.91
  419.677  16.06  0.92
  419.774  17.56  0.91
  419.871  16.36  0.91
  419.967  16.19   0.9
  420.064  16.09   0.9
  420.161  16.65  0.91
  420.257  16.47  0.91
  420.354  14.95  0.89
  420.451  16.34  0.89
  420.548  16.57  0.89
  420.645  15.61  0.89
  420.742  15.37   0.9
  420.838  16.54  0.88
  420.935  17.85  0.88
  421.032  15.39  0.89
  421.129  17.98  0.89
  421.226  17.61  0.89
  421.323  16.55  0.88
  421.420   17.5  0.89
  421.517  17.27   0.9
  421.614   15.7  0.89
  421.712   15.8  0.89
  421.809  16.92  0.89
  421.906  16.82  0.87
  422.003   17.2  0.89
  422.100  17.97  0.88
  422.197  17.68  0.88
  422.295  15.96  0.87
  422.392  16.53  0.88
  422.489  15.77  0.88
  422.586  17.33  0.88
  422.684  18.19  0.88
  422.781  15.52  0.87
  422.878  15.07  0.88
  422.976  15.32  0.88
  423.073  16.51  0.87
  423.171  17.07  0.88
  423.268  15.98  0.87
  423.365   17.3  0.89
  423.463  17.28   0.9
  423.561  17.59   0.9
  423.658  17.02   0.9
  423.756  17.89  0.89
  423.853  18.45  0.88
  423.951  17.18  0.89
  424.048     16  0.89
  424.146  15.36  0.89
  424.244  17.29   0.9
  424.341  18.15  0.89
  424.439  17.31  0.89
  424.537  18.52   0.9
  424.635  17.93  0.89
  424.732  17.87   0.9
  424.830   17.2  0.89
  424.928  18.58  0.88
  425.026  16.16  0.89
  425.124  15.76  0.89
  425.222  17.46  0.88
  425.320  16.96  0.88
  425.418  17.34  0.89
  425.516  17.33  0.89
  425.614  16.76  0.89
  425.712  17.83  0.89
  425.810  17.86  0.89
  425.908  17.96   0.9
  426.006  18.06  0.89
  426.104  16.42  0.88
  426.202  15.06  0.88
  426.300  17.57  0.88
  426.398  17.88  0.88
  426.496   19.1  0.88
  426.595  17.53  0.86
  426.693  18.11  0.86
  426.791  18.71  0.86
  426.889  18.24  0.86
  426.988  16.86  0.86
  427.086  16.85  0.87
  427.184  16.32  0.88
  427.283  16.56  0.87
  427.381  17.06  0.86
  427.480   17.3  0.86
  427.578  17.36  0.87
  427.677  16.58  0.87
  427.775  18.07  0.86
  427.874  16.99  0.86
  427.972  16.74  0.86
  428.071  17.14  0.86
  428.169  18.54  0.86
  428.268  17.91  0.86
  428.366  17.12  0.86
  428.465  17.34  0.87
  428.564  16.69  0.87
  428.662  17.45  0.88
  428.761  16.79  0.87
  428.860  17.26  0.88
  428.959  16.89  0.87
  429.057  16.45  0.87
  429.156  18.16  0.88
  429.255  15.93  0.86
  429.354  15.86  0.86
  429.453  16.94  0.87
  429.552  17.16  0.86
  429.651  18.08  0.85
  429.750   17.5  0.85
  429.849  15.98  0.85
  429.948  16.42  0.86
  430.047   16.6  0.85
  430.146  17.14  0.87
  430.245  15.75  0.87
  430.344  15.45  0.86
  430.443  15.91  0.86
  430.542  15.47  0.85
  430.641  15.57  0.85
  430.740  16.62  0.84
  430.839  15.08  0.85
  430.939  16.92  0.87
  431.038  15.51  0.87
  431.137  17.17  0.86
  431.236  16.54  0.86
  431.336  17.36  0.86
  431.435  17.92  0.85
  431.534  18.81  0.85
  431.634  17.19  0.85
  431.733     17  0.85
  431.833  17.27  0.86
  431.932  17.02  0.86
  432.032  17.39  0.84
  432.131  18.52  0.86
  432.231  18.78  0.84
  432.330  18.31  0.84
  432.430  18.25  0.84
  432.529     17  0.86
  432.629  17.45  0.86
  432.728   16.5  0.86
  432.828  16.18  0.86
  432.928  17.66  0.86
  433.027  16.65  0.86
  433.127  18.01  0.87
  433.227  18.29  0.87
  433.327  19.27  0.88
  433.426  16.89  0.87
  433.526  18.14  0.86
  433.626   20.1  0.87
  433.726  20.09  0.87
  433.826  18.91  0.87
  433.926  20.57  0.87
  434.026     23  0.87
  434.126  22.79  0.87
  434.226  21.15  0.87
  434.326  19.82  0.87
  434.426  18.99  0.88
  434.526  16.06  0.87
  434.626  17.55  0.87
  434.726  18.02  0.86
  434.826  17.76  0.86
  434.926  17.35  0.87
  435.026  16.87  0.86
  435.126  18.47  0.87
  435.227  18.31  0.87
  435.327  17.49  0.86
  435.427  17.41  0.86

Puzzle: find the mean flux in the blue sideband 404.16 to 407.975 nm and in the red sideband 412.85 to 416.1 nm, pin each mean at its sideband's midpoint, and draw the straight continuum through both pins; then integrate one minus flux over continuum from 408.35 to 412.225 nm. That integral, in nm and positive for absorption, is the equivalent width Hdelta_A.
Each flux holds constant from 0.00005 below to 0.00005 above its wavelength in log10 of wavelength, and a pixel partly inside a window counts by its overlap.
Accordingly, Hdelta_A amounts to 0.01 nm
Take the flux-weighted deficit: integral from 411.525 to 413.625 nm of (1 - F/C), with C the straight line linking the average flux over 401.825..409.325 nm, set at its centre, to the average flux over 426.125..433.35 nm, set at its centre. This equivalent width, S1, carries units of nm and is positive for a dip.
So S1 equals 0.03 nm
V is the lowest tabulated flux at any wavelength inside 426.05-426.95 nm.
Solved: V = 15.06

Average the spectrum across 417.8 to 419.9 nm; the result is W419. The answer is 16.9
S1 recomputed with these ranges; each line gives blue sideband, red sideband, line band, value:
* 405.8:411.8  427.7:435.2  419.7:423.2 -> 0.097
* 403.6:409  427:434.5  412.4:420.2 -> 0.214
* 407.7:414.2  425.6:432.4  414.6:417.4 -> 0.029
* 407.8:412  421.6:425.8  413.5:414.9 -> 0.049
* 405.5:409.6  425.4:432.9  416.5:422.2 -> 0.053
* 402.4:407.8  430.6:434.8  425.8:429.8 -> 0.108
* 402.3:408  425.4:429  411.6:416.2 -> 0.142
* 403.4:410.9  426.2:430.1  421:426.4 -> 0.010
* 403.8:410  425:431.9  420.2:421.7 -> 0.034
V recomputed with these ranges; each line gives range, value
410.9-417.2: 13.32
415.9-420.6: 14.39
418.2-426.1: 14.95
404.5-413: 14.49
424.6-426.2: 15.76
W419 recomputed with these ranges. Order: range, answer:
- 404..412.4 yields 16.4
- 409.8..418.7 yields 16.3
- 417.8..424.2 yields 16.7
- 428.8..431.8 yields 16.7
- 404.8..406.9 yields 16.3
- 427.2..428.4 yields 17.3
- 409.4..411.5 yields 15.9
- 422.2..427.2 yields 17.2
